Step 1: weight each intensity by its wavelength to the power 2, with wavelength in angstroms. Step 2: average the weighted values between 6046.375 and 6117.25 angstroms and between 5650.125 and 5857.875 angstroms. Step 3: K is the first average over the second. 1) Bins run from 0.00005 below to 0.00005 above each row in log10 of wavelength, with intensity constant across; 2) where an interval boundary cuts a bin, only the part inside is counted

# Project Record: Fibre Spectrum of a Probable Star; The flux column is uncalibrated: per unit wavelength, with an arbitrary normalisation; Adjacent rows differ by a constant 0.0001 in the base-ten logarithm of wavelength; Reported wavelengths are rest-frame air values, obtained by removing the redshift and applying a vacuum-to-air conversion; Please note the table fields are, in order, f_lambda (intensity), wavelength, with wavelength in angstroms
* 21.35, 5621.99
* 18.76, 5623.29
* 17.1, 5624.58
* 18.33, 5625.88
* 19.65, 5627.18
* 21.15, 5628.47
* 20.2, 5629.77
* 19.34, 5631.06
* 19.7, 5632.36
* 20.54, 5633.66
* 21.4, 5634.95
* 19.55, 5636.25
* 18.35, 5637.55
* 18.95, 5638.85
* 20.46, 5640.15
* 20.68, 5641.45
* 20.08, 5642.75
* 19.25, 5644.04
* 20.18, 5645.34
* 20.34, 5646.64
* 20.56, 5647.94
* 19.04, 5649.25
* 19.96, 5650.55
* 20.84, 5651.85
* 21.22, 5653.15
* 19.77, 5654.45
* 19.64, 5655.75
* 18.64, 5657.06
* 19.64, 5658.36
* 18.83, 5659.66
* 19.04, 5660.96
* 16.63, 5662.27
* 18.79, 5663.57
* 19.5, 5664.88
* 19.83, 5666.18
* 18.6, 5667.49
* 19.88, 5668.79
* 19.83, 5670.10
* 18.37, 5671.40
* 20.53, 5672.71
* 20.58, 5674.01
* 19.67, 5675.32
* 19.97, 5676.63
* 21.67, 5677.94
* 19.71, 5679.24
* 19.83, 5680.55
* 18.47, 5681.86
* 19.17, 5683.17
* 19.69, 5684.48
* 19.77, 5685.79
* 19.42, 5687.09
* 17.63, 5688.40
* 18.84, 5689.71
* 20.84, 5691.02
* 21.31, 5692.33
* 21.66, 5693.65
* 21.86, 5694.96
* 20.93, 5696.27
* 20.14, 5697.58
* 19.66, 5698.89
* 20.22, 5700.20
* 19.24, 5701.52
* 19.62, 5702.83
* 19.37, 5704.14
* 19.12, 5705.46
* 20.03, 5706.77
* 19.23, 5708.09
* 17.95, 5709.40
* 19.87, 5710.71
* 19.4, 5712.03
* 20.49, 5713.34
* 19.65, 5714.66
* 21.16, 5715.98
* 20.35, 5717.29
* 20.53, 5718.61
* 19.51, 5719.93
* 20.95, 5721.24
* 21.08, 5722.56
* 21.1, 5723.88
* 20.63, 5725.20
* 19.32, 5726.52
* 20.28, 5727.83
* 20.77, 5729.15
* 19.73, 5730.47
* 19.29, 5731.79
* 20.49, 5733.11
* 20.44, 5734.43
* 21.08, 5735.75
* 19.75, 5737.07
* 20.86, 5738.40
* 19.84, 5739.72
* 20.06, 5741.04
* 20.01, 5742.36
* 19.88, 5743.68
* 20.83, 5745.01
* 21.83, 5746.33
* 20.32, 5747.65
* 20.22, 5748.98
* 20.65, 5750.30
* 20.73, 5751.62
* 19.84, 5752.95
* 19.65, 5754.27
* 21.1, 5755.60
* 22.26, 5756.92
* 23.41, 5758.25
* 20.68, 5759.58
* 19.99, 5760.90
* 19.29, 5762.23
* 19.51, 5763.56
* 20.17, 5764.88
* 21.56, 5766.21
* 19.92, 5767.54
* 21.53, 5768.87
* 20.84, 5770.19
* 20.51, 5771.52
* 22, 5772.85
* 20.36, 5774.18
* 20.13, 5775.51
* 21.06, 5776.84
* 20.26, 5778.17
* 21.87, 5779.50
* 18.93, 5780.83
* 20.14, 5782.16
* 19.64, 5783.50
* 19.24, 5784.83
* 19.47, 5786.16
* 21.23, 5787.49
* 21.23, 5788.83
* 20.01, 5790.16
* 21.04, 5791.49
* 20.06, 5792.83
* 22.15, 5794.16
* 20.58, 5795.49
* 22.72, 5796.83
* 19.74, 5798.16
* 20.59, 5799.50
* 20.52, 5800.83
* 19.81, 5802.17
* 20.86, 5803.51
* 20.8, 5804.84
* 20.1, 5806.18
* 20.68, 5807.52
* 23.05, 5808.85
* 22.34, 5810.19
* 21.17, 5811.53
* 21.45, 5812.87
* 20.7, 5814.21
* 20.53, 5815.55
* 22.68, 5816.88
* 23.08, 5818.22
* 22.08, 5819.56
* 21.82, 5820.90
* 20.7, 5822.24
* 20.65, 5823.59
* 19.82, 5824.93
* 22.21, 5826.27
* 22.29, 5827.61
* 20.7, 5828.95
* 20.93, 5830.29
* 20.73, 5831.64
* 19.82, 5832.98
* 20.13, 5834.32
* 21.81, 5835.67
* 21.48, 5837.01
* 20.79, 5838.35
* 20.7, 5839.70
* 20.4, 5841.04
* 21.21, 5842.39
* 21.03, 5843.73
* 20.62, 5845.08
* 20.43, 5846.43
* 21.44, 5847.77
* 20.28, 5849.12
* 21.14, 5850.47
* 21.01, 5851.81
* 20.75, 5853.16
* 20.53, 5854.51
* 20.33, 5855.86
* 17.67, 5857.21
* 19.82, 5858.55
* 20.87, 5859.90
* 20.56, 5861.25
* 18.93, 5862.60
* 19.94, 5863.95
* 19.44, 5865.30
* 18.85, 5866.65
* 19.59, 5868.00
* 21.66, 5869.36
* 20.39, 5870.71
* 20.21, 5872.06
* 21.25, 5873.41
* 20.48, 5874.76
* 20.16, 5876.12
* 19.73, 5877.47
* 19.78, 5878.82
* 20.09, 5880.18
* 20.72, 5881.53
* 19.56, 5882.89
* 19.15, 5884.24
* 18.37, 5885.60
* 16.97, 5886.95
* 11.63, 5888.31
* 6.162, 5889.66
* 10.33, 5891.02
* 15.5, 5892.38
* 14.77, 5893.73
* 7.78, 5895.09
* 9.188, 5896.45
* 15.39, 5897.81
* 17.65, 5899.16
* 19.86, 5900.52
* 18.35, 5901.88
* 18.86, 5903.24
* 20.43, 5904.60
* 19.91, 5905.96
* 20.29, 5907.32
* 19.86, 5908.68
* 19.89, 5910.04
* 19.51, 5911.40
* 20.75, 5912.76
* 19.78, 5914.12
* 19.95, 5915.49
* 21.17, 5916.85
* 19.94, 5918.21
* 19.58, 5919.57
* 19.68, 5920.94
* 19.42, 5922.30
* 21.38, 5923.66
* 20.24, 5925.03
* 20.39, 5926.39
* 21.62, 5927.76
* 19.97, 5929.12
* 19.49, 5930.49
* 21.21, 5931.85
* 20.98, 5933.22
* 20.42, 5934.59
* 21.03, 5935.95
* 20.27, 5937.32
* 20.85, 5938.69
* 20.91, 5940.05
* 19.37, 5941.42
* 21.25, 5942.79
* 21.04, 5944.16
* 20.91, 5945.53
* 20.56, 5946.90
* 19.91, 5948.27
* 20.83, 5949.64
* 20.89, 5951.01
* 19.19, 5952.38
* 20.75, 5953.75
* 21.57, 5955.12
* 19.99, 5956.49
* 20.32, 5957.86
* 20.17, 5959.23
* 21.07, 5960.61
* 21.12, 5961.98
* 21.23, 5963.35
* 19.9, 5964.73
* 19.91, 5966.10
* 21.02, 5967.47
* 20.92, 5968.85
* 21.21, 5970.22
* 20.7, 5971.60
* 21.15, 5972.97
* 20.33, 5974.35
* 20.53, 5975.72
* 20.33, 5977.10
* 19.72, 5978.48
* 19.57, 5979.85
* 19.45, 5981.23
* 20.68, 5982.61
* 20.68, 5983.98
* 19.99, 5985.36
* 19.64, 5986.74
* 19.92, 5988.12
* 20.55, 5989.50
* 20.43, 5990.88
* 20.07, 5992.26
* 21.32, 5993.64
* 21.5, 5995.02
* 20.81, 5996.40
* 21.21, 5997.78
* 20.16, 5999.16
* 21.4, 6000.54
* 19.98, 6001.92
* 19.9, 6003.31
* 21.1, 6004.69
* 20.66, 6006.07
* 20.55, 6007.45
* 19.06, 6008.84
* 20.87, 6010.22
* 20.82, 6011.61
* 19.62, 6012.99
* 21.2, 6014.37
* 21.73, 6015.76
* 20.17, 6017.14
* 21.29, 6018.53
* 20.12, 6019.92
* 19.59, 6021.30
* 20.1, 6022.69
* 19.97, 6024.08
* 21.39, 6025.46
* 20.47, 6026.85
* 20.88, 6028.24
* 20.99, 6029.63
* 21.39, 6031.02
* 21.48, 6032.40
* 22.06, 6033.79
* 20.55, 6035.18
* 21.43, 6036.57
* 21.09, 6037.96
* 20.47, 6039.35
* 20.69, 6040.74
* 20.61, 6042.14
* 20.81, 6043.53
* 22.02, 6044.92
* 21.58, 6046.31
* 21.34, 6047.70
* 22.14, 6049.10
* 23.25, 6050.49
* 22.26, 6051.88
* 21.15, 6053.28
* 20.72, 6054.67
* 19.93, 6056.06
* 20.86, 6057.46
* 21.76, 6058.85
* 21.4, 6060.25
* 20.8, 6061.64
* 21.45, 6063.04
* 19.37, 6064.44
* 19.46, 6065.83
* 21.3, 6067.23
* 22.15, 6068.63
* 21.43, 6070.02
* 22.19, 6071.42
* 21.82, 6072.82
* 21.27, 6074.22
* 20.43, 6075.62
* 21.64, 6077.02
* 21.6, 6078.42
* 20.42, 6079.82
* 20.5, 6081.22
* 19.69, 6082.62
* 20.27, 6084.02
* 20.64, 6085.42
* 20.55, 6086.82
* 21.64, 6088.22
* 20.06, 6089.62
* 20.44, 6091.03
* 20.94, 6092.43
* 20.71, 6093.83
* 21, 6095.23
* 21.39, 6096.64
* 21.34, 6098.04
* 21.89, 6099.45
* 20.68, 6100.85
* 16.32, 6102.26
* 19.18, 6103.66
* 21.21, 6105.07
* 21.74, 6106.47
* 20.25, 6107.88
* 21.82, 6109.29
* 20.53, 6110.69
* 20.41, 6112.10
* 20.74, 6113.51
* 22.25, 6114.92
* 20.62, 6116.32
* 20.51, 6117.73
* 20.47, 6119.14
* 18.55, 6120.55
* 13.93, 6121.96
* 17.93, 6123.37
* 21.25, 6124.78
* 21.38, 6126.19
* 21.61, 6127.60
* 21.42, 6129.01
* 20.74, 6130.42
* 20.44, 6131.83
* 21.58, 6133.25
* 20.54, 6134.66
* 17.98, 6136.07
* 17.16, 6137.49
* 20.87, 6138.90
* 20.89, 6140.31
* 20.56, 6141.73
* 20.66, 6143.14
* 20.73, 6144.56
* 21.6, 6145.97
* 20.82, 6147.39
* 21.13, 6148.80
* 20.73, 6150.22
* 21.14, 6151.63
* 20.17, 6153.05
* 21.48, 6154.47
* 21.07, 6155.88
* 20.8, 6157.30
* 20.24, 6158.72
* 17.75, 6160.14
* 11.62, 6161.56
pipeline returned 1.1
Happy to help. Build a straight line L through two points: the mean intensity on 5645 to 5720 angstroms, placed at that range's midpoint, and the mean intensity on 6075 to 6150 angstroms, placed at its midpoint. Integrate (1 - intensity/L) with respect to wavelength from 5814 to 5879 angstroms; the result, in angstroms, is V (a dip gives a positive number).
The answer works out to -2.1 angstroms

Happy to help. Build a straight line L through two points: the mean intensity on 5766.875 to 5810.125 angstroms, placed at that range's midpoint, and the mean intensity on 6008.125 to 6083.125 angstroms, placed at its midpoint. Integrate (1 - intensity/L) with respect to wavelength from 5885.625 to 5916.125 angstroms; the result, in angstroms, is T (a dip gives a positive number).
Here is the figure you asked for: 6.3 angstroms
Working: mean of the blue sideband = 20.7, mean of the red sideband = 21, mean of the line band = 16.5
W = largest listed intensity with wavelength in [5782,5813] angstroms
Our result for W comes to 23.05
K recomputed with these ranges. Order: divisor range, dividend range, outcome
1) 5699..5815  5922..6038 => 1.09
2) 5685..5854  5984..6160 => 1.11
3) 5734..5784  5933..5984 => 1.07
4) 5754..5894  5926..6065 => 1.09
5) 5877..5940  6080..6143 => 1.18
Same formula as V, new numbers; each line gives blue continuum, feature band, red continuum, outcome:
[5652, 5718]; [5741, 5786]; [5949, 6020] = -1.4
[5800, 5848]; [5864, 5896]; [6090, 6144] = 5.3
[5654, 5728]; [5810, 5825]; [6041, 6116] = -1.0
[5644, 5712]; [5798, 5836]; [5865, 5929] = -4.5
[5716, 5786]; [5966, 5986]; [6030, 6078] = 0.6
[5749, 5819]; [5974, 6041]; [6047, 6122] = 0.8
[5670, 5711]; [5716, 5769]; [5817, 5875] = -1.0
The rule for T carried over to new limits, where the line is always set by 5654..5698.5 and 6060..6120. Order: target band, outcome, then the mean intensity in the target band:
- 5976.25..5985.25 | 0.2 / 20.1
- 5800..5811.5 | -0.6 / 21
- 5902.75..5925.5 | 0.3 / 20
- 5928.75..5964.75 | -0.3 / 20.6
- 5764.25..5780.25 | -0.7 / 20.8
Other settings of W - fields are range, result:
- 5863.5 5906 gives 21.66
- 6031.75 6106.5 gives 23.25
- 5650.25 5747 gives 21.86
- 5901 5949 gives 21.62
